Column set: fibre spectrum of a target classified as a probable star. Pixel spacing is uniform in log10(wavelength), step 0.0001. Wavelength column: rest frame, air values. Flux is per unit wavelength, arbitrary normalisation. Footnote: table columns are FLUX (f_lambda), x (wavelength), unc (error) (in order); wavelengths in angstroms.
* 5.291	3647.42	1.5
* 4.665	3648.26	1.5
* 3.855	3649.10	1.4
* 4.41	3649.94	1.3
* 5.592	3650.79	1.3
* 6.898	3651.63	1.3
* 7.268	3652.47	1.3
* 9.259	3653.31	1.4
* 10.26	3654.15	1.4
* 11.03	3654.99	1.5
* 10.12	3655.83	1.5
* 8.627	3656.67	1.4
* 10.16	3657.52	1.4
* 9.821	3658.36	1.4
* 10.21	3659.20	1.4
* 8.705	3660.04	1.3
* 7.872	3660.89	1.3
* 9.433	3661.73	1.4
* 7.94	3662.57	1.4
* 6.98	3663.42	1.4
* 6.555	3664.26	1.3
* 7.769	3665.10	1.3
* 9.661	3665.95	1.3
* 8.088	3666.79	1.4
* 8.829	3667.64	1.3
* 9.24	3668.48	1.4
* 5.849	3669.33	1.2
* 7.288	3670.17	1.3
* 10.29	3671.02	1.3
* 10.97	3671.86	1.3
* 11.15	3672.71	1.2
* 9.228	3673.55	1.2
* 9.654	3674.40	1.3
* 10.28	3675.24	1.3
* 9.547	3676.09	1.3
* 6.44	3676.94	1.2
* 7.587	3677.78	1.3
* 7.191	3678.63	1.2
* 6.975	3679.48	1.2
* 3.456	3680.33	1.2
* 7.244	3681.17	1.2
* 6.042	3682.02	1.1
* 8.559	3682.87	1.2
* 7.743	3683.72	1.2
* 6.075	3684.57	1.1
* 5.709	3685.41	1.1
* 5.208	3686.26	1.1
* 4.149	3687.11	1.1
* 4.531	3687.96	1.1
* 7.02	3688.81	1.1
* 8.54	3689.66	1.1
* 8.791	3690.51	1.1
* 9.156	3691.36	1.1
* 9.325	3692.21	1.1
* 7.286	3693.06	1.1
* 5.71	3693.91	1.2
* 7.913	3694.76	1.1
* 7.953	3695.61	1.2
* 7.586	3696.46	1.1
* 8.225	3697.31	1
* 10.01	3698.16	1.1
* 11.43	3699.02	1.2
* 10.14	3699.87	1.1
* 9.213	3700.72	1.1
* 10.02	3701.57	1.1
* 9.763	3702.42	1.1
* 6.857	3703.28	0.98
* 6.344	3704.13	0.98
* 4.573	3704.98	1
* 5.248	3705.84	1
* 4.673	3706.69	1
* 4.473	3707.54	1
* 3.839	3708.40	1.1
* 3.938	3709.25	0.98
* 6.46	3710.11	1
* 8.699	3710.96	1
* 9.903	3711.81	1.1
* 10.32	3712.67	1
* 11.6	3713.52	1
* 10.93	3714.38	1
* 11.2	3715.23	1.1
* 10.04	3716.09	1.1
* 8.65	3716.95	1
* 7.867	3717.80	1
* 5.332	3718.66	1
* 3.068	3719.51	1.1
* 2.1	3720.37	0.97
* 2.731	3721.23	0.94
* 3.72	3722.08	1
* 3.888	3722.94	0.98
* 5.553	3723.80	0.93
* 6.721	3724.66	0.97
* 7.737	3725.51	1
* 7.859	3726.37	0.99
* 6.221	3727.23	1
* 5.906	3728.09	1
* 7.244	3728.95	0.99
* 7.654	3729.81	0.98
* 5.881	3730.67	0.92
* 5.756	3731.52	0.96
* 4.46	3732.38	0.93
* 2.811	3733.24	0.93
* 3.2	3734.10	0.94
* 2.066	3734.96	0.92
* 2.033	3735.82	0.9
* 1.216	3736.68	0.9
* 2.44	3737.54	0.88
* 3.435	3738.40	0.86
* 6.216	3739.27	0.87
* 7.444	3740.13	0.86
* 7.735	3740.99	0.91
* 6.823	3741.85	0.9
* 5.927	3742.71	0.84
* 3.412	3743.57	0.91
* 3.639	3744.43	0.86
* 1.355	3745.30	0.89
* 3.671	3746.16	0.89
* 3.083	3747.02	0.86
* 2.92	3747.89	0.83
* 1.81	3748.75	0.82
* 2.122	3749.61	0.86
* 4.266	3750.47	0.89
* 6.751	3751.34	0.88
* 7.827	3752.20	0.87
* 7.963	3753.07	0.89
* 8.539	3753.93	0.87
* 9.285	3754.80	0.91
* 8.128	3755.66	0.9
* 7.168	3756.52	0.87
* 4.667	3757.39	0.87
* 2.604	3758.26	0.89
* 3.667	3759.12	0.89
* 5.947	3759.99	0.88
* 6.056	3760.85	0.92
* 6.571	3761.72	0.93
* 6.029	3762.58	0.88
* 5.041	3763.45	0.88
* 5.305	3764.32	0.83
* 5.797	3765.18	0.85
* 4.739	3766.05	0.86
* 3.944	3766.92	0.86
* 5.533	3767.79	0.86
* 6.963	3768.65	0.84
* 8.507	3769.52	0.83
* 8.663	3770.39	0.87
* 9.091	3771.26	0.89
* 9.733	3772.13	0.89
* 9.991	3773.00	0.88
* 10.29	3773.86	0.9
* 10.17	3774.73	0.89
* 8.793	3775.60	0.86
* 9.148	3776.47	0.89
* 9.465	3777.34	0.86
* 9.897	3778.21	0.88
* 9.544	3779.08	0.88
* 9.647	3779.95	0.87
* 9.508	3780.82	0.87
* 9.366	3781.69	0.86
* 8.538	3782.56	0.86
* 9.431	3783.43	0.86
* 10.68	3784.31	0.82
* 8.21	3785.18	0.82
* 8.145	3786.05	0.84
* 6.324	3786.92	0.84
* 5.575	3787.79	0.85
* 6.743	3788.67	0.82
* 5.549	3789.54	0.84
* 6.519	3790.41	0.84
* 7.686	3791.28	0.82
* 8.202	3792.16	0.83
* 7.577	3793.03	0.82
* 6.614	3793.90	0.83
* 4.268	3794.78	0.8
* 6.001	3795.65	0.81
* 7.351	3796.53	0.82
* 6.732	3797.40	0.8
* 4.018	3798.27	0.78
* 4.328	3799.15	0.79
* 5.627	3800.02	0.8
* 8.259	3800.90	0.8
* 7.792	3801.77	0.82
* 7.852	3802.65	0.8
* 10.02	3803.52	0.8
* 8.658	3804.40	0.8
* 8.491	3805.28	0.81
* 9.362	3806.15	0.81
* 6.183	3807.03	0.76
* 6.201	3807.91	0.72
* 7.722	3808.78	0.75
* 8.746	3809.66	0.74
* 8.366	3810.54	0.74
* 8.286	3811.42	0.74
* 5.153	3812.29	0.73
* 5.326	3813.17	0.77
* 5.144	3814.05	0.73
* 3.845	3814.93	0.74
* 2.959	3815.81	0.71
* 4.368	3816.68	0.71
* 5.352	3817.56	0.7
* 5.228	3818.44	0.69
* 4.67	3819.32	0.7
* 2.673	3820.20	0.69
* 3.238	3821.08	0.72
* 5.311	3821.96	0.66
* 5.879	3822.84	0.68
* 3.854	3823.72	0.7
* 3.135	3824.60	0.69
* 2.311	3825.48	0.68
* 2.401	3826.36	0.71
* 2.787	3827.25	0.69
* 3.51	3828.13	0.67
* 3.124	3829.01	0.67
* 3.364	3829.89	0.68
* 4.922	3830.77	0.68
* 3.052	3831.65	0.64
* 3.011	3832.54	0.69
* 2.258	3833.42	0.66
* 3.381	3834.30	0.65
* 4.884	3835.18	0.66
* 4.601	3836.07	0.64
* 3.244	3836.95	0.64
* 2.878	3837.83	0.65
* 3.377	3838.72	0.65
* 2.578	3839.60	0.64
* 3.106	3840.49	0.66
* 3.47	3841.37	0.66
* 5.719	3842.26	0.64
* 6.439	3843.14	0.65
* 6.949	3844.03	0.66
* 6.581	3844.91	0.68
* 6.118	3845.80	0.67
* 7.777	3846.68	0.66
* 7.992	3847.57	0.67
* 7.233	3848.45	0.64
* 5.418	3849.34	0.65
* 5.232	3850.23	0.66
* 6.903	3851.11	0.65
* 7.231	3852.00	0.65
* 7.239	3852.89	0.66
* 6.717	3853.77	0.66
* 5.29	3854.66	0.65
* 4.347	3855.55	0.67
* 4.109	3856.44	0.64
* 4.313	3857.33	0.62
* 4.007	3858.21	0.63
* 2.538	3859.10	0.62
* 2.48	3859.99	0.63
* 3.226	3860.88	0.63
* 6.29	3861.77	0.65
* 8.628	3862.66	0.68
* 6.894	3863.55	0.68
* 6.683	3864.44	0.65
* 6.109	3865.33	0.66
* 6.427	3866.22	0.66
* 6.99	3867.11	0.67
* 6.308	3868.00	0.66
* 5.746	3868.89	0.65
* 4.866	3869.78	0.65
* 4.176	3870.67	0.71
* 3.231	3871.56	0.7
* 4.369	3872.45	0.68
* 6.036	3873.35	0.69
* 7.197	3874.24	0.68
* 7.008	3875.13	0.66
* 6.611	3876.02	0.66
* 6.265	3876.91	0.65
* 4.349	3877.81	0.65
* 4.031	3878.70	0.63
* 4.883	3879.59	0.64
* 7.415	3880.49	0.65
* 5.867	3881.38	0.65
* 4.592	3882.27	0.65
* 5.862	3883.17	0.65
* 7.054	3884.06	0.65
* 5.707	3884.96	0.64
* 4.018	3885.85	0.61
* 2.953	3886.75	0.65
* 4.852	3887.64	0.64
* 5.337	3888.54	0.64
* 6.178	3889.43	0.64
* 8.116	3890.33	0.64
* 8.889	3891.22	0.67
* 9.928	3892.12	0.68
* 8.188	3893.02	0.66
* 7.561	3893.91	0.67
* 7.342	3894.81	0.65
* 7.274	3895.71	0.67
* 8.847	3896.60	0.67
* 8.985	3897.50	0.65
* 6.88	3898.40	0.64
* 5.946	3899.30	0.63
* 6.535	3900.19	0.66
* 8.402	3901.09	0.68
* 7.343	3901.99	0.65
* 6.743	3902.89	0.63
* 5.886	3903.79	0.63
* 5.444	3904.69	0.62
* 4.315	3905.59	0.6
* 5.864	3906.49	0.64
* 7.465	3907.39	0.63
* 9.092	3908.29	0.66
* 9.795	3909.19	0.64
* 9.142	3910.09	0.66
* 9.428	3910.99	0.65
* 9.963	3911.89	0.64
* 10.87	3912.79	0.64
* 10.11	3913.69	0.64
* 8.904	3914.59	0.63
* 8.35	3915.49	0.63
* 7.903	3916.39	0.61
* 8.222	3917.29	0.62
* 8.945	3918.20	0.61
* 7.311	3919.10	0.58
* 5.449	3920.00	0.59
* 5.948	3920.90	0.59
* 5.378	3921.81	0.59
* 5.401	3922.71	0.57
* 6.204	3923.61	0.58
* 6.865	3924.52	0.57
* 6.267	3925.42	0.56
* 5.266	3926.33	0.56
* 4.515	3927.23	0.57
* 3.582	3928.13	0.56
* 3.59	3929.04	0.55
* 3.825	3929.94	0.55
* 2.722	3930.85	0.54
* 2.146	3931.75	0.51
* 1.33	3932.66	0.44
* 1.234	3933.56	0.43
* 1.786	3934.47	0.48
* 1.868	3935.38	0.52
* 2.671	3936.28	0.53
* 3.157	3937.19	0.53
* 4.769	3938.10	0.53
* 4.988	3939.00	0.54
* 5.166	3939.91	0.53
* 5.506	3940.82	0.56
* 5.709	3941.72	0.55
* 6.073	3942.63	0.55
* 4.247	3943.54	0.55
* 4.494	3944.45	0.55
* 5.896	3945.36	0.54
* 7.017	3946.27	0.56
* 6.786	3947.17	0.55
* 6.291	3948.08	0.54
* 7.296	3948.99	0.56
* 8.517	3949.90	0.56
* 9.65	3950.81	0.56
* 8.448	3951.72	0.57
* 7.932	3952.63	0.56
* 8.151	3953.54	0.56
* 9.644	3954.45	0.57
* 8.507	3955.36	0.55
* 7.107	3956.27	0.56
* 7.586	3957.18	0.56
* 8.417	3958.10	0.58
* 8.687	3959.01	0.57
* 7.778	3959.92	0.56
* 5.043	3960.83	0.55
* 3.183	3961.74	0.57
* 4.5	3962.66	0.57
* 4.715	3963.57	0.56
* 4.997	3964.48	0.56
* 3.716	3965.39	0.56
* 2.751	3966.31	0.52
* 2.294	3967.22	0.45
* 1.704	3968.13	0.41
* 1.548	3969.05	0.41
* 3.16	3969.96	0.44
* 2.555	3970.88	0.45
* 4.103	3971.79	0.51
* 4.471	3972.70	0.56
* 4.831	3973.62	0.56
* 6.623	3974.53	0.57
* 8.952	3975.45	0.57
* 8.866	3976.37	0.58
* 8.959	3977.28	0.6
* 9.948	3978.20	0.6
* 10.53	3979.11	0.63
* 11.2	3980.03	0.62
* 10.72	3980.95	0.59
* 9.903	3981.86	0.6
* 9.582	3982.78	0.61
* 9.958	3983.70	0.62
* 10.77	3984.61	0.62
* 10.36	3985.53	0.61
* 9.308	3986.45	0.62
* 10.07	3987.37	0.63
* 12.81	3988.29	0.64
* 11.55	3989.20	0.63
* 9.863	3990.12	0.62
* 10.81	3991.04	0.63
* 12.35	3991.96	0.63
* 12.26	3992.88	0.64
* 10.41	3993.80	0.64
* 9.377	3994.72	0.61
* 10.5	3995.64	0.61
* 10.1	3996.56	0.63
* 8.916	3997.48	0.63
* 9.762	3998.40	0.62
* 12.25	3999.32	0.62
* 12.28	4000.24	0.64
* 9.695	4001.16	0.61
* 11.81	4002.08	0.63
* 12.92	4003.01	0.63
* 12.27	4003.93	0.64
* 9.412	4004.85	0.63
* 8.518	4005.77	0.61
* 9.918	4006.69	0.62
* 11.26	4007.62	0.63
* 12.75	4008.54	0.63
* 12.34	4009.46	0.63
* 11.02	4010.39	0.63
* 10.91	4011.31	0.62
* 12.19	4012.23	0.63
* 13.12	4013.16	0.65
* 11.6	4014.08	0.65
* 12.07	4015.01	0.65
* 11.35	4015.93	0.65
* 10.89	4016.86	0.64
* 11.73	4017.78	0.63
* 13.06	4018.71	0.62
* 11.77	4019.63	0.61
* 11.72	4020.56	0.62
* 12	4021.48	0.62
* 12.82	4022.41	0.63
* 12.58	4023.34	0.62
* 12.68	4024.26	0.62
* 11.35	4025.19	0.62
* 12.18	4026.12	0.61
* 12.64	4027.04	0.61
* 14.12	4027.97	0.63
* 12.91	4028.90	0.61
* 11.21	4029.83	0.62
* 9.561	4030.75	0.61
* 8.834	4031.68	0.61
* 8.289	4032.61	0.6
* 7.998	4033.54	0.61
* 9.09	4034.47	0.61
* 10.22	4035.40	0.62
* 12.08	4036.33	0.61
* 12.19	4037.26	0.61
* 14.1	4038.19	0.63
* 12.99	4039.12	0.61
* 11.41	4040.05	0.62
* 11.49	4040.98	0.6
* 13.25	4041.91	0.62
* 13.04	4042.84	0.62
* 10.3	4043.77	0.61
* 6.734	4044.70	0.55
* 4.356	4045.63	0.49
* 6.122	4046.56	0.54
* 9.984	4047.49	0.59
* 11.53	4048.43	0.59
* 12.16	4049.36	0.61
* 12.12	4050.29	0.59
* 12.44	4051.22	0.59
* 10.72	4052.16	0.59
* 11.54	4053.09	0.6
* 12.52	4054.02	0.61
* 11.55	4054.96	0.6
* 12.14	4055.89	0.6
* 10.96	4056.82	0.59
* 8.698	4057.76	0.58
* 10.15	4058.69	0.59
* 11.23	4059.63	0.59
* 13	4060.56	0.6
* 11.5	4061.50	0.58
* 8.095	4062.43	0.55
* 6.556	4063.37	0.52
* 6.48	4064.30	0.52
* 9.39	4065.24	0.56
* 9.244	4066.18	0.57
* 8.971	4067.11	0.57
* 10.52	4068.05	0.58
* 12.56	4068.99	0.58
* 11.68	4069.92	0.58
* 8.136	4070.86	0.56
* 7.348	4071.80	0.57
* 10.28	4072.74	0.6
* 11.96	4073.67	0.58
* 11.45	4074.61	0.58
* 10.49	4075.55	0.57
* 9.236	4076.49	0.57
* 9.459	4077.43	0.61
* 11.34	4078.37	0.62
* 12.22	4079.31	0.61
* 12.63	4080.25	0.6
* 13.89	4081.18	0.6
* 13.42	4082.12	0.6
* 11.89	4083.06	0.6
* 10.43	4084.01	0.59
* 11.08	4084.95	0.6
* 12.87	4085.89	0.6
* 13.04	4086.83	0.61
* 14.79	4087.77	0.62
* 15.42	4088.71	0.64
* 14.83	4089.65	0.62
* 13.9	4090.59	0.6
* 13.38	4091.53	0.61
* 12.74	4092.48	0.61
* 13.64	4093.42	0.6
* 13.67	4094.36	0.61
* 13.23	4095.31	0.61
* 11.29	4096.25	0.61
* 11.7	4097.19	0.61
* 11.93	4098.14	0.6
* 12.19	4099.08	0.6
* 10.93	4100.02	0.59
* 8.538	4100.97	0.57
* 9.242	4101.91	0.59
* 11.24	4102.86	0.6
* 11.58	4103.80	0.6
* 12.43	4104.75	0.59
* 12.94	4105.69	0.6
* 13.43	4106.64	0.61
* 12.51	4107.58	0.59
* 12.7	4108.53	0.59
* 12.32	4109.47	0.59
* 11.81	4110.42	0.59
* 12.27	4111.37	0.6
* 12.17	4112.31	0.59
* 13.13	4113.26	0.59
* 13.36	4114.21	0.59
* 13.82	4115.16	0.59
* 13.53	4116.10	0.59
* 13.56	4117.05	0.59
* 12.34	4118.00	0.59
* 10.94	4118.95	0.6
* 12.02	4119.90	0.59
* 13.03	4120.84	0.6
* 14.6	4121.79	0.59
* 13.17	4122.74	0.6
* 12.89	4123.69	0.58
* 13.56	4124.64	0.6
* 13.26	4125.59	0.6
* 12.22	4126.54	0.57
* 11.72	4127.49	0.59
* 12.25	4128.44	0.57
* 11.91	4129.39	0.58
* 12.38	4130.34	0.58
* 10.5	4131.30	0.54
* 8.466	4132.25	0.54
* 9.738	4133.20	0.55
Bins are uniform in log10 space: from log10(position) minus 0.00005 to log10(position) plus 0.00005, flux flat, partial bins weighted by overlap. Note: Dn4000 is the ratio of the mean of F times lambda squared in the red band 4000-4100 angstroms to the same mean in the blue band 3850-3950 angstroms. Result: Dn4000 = 2.0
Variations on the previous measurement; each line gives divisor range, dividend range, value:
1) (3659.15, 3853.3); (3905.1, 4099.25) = 1.63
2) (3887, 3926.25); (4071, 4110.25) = 1.77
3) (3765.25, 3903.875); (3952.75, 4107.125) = 1.85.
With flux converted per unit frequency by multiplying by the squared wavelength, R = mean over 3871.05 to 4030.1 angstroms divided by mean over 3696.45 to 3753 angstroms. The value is 1.47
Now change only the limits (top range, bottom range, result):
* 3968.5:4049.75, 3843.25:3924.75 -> 1.69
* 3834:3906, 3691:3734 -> 0.90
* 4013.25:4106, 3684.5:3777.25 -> 2.09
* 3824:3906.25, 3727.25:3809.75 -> 0.89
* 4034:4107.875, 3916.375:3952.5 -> 2.27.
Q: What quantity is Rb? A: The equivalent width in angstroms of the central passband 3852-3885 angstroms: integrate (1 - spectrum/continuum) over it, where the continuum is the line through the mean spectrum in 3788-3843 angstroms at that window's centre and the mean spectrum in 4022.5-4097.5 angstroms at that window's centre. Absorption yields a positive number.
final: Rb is 5.2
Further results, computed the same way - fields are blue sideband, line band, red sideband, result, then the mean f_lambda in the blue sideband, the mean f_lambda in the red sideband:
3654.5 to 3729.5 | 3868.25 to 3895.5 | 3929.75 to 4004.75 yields 5.27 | 7.66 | 7.29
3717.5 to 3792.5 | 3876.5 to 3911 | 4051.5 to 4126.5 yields 7.37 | 6.2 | 11.8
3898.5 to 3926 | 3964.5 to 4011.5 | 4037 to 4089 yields 1.17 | 7.43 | 10.9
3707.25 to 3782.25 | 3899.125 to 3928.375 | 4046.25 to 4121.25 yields 5.62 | 6.31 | 11.6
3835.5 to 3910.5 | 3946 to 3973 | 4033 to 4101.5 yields 7.69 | 6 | 11.2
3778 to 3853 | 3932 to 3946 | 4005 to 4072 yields 7.66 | 5.94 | 10.9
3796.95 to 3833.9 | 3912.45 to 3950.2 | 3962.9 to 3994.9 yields 8.42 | 5.32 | 7.86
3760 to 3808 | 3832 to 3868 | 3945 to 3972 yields 8.81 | 7.54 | 5.95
